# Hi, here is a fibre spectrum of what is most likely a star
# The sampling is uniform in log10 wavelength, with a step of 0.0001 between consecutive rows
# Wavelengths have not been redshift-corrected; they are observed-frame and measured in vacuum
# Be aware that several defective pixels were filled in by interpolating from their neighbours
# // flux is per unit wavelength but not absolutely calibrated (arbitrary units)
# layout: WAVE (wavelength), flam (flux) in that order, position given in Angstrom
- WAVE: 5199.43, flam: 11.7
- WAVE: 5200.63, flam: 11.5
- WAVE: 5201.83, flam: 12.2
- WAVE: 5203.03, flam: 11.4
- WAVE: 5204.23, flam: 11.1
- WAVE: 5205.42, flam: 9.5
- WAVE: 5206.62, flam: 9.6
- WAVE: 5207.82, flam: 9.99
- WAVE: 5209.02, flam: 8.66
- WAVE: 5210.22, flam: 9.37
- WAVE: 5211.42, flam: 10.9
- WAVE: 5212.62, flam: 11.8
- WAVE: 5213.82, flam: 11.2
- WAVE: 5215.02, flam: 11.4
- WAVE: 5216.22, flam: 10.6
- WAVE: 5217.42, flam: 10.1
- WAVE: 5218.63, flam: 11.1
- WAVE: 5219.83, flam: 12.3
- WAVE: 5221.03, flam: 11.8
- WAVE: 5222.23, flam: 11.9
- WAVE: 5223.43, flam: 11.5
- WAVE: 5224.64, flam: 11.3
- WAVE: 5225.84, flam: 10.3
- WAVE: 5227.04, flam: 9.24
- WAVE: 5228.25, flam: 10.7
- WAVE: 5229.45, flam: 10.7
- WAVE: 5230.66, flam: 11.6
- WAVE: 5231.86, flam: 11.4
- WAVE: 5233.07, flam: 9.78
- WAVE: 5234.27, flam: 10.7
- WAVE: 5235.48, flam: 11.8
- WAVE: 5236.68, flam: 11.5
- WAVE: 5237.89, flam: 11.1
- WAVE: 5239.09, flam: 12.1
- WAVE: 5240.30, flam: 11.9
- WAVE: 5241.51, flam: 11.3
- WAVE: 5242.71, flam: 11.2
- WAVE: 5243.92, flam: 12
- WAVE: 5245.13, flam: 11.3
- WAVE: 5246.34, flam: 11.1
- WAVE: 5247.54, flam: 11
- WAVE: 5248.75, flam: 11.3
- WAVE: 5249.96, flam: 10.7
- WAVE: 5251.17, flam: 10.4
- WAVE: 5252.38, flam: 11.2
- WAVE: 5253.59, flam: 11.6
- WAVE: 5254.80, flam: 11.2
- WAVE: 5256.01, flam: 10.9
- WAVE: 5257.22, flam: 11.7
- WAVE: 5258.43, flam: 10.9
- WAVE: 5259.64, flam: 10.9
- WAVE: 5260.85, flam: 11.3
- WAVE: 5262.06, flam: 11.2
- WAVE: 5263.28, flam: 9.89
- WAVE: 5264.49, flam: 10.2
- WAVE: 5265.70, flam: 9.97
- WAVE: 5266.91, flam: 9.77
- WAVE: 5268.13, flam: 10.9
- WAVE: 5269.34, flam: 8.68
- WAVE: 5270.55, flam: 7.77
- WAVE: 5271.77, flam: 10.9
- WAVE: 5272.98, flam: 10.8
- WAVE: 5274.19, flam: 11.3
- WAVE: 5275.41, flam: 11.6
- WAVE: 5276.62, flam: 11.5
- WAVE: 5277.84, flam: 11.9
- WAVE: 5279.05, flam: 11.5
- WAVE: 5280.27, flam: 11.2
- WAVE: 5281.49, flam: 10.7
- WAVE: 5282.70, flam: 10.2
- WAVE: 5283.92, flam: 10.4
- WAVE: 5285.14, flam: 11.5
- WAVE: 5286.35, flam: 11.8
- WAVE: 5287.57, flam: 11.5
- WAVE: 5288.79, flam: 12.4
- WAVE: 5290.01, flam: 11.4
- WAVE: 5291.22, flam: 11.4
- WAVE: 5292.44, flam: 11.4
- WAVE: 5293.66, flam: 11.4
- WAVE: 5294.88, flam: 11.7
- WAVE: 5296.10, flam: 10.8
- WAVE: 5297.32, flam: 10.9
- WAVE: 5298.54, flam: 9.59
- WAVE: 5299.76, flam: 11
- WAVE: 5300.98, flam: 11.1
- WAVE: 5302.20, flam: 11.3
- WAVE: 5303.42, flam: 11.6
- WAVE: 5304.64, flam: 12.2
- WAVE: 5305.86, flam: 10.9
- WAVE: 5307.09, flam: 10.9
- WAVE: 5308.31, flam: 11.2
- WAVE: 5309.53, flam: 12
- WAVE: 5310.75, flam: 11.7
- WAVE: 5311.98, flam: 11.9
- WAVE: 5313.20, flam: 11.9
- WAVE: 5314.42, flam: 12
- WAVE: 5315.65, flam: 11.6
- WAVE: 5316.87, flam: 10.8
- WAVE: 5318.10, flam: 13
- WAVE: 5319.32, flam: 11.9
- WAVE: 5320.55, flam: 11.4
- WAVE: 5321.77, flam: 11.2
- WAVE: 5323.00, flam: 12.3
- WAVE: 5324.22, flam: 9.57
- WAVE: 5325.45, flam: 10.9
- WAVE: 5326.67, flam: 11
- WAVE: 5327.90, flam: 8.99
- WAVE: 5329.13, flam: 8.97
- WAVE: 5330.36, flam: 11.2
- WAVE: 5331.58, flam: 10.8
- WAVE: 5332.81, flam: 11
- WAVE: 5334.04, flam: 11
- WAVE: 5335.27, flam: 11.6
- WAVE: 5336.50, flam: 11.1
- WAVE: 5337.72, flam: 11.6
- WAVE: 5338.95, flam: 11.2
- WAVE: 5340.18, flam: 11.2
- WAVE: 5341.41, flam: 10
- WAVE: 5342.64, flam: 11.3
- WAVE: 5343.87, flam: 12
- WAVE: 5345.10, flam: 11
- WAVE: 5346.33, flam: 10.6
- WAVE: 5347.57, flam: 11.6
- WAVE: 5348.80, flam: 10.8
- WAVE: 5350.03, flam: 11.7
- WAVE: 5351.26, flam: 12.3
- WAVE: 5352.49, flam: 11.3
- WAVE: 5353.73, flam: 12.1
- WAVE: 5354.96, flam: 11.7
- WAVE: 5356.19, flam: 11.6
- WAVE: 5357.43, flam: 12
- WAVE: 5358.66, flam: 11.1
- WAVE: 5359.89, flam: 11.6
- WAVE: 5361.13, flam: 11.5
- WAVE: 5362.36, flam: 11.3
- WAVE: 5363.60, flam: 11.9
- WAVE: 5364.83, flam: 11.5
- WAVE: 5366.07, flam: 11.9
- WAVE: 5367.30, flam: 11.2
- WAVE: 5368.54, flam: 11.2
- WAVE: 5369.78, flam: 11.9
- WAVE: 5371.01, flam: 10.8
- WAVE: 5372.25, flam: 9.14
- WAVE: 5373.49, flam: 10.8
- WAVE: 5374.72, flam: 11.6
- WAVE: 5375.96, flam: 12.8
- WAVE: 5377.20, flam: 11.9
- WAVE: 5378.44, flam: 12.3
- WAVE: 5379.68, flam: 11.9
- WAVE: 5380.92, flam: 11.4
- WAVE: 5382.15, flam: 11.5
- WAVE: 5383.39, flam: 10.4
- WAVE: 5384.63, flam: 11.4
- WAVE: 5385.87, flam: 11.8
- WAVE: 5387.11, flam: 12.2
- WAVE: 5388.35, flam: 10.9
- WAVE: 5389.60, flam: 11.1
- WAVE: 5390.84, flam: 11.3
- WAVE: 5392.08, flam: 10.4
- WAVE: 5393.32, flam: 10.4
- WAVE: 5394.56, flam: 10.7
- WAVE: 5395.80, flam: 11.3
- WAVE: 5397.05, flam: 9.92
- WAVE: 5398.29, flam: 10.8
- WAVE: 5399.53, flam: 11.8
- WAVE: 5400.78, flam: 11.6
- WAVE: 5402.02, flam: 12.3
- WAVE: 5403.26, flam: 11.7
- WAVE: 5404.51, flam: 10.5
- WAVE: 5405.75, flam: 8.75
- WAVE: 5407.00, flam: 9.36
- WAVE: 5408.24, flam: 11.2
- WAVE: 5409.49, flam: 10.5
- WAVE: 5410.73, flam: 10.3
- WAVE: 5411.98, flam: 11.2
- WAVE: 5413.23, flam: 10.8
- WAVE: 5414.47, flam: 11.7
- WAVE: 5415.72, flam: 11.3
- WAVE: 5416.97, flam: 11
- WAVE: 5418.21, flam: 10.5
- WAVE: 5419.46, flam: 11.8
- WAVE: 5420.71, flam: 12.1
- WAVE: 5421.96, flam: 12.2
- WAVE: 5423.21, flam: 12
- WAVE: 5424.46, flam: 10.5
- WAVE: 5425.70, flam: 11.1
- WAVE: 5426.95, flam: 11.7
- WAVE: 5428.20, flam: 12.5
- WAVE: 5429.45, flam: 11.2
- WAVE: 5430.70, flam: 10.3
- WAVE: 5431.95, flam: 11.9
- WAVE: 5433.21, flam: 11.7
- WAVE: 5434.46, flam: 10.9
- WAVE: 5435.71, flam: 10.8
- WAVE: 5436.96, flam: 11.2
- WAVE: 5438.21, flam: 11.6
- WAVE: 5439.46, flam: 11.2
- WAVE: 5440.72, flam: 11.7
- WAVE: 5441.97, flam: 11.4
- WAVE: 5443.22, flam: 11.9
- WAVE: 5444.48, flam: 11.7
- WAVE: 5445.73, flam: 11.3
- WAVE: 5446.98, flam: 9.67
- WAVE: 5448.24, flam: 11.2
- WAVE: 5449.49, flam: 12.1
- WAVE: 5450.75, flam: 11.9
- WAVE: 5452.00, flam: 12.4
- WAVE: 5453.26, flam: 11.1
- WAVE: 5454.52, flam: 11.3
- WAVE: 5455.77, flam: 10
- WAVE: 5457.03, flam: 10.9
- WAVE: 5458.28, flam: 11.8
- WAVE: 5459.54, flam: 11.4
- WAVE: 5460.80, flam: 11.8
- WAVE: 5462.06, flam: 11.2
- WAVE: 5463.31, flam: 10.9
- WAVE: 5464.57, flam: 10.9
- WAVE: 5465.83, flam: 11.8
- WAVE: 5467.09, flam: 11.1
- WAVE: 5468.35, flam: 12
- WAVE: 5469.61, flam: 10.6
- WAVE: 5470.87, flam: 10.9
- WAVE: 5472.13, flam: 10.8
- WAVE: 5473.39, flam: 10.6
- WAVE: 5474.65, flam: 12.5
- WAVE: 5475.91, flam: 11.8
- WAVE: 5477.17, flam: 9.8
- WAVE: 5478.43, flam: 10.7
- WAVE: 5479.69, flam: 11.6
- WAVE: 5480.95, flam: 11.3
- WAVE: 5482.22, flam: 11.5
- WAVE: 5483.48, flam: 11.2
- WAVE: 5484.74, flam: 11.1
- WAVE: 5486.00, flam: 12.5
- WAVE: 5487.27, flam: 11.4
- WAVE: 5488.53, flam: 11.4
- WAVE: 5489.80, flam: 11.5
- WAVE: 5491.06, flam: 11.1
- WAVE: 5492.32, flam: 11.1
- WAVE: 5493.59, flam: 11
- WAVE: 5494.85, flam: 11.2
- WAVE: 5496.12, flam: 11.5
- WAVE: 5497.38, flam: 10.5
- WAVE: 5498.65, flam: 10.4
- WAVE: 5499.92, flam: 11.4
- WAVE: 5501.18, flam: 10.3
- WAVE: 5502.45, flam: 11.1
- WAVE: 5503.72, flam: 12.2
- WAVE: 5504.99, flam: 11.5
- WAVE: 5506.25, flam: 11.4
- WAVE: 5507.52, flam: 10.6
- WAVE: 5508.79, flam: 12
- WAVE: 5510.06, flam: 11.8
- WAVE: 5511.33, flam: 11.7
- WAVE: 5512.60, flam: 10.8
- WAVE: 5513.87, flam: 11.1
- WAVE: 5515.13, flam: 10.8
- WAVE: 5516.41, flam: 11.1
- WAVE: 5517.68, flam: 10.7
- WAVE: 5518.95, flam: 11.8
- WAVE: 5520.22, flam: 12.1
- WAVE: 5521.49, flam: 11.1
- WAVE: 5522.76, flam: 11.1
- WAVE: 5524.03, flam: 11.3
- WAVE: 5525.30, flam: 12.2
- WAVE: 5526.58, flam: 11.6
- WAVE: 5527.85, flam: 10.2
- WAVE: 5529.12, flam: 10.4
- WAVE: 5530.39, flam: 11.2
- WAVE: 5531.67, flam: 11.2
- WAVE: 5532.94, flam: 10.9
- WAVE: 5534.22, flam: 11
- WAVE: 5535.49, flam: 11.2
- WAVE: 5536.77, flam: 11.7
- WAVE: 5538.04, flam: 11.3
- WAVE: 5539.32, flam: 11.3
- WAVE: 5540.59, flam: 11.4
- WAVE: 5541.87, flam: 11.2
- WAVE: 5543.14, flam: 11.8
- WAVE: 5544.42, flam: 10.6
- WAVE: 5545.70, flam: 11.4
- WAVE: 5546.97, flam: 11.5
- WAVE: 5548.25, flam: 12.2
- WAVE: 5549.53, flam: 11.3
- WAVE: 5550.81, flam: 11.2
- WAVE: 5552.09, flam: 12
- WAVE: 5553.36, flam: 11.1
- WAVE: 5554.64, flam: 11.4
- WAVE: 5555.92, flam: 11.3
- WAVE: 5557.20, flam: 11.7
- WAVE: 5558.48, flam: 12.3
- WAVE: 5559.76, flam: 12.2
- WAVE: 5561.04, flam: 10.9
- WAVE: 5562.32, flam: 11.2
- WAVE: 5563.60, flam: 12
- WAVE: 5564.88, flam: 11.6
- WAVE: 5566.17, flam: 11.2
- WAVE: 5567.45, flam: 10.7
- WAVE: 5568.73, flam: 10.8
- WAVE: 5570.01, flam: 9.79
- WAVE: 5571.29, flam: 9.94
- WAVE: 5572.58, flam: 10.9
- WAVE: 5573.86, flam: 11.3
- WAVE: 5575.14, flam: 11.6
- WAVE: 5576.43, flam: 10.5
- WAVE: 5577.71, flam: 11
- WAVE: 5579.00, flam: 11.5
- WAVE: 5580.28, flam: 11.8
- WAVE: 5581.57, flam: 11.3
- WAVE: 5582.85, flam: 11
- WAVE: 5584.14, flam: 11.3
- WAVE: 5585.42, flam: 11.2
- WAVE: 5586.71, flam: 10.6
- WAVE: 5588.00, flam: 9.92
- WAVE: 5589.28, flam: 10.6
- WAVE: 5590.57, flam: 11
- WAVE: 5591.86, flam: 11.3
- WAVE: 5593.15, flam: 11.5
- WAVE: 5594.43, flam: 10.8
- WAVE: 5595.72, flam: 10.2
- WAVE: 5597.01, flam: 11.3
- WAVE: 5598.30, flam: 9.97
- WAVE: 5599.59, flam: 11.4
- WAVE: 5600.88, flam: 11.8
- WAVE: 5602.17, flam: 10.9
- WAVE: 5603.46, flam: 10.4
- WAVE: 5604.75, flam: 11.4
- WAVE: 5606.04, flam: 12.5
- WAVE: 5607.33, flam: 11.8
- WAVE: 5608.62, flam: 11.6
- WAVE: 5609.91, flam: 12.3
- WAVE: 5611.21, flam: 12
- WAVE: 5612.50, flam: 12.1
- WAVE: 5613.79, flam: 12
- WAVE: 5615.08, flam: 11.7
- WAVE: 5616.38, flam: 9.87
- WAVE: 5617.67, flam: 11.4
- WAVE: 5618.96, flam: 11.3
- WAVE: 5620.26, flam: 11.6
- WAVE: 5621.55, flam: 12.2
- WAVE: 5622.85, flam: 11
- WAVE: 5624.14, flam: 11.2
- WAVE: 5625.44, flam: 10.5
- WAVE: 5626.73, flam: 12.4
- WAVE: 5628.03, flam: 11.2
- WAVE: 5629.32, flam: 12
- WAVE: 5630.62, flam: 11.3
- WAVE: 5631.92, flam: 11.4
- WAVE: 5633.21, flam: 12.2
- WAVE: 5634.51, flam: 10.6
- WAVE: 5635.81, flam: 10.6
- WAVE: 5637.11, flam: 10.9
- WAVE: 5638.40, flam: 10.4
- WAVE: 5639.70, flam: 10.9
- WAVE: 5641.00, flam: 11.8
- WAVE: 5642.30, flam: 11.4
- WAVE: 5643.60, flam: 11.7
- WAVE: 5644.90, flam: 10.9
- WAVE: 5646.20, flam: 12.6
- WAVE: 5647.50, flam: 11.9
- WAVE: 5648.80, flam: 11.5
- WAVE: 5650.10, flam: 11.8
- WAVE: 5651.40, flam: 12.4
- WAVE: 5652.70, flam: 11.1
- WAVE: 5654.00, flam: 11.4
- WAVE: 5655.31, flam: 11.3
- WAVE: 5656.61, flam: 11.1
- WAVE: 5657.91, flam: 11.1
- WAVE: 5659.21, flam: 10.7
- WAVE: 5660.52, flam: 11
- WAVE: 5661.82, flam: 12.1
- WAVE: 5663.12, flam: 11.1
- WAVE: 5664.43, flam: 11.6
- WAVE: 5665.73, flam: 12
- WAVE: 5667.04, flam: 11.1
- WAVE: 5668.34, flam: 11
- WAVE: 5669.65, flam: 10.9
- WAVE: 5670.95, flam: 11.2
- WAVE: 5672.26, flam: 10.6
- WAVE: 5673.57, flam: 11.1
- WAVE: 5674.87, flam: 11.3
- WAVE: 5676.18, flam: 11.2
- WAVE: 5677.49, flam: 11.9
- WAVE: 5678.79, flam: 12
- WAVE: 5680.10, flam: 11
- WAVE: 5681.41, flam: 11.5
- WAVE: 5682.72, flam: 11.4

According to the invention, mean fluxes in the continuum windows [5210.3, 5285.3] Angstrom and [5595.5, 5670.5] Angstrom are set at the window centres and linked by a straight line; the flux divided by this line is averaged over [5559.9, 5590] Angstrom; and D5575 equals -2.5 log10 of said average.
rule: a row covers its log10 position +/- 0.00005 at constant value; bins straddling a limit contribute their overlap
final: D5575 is 0.03 mag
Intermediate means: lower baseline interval 11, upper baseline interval 11.4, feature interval 11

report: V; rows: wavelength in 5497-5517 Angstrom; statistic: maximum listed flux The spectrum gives 12.2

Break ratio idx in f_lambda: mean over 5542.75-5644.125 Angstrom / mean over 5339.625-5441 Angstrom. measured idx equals 1.0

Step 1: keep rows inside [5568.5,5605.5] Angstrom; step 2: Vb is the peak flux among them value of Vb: 11.8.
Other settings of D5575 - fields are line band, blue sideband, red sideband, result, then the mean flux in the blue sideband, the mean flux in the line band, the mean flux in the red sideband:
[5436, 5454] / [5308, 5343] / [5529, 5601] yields -0.03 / 11.2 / 11.4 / 11.2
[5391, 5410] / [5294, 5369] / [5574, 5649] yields 0.05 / 11.3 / 10.8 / 11.3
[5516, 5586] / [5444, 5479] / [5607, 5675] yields 0.00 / 11.2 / 11.3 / 11.4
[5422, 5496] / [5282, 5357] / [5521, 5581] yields -0.01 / 11.3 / 11.3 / 11.3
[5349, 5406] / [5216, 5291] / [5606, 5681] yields -0.02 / 11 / 11.3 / 11.4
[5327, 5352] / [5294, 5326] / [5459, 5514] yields 0.03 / 11.4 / 11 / 11.2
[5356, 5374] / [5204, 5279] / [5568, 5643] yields -0.03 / 10.9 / 11.3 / 11.2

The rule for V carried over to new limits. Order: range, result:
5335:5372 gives 12.3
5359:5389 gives 12.8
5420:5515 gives 12.5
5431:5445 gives 11.9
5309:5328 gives 13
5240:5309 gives 12.4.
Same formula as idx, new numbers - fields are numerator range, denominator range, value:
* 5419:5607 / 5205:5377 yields 1.01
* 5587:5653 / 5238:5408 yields 1.02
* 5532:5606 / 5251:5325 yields 1.01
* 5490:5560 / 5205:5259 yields 1.03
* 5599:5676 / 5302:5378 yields 1.01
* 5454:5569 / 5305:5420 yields 1.01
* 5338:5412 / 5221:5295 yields 1.02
